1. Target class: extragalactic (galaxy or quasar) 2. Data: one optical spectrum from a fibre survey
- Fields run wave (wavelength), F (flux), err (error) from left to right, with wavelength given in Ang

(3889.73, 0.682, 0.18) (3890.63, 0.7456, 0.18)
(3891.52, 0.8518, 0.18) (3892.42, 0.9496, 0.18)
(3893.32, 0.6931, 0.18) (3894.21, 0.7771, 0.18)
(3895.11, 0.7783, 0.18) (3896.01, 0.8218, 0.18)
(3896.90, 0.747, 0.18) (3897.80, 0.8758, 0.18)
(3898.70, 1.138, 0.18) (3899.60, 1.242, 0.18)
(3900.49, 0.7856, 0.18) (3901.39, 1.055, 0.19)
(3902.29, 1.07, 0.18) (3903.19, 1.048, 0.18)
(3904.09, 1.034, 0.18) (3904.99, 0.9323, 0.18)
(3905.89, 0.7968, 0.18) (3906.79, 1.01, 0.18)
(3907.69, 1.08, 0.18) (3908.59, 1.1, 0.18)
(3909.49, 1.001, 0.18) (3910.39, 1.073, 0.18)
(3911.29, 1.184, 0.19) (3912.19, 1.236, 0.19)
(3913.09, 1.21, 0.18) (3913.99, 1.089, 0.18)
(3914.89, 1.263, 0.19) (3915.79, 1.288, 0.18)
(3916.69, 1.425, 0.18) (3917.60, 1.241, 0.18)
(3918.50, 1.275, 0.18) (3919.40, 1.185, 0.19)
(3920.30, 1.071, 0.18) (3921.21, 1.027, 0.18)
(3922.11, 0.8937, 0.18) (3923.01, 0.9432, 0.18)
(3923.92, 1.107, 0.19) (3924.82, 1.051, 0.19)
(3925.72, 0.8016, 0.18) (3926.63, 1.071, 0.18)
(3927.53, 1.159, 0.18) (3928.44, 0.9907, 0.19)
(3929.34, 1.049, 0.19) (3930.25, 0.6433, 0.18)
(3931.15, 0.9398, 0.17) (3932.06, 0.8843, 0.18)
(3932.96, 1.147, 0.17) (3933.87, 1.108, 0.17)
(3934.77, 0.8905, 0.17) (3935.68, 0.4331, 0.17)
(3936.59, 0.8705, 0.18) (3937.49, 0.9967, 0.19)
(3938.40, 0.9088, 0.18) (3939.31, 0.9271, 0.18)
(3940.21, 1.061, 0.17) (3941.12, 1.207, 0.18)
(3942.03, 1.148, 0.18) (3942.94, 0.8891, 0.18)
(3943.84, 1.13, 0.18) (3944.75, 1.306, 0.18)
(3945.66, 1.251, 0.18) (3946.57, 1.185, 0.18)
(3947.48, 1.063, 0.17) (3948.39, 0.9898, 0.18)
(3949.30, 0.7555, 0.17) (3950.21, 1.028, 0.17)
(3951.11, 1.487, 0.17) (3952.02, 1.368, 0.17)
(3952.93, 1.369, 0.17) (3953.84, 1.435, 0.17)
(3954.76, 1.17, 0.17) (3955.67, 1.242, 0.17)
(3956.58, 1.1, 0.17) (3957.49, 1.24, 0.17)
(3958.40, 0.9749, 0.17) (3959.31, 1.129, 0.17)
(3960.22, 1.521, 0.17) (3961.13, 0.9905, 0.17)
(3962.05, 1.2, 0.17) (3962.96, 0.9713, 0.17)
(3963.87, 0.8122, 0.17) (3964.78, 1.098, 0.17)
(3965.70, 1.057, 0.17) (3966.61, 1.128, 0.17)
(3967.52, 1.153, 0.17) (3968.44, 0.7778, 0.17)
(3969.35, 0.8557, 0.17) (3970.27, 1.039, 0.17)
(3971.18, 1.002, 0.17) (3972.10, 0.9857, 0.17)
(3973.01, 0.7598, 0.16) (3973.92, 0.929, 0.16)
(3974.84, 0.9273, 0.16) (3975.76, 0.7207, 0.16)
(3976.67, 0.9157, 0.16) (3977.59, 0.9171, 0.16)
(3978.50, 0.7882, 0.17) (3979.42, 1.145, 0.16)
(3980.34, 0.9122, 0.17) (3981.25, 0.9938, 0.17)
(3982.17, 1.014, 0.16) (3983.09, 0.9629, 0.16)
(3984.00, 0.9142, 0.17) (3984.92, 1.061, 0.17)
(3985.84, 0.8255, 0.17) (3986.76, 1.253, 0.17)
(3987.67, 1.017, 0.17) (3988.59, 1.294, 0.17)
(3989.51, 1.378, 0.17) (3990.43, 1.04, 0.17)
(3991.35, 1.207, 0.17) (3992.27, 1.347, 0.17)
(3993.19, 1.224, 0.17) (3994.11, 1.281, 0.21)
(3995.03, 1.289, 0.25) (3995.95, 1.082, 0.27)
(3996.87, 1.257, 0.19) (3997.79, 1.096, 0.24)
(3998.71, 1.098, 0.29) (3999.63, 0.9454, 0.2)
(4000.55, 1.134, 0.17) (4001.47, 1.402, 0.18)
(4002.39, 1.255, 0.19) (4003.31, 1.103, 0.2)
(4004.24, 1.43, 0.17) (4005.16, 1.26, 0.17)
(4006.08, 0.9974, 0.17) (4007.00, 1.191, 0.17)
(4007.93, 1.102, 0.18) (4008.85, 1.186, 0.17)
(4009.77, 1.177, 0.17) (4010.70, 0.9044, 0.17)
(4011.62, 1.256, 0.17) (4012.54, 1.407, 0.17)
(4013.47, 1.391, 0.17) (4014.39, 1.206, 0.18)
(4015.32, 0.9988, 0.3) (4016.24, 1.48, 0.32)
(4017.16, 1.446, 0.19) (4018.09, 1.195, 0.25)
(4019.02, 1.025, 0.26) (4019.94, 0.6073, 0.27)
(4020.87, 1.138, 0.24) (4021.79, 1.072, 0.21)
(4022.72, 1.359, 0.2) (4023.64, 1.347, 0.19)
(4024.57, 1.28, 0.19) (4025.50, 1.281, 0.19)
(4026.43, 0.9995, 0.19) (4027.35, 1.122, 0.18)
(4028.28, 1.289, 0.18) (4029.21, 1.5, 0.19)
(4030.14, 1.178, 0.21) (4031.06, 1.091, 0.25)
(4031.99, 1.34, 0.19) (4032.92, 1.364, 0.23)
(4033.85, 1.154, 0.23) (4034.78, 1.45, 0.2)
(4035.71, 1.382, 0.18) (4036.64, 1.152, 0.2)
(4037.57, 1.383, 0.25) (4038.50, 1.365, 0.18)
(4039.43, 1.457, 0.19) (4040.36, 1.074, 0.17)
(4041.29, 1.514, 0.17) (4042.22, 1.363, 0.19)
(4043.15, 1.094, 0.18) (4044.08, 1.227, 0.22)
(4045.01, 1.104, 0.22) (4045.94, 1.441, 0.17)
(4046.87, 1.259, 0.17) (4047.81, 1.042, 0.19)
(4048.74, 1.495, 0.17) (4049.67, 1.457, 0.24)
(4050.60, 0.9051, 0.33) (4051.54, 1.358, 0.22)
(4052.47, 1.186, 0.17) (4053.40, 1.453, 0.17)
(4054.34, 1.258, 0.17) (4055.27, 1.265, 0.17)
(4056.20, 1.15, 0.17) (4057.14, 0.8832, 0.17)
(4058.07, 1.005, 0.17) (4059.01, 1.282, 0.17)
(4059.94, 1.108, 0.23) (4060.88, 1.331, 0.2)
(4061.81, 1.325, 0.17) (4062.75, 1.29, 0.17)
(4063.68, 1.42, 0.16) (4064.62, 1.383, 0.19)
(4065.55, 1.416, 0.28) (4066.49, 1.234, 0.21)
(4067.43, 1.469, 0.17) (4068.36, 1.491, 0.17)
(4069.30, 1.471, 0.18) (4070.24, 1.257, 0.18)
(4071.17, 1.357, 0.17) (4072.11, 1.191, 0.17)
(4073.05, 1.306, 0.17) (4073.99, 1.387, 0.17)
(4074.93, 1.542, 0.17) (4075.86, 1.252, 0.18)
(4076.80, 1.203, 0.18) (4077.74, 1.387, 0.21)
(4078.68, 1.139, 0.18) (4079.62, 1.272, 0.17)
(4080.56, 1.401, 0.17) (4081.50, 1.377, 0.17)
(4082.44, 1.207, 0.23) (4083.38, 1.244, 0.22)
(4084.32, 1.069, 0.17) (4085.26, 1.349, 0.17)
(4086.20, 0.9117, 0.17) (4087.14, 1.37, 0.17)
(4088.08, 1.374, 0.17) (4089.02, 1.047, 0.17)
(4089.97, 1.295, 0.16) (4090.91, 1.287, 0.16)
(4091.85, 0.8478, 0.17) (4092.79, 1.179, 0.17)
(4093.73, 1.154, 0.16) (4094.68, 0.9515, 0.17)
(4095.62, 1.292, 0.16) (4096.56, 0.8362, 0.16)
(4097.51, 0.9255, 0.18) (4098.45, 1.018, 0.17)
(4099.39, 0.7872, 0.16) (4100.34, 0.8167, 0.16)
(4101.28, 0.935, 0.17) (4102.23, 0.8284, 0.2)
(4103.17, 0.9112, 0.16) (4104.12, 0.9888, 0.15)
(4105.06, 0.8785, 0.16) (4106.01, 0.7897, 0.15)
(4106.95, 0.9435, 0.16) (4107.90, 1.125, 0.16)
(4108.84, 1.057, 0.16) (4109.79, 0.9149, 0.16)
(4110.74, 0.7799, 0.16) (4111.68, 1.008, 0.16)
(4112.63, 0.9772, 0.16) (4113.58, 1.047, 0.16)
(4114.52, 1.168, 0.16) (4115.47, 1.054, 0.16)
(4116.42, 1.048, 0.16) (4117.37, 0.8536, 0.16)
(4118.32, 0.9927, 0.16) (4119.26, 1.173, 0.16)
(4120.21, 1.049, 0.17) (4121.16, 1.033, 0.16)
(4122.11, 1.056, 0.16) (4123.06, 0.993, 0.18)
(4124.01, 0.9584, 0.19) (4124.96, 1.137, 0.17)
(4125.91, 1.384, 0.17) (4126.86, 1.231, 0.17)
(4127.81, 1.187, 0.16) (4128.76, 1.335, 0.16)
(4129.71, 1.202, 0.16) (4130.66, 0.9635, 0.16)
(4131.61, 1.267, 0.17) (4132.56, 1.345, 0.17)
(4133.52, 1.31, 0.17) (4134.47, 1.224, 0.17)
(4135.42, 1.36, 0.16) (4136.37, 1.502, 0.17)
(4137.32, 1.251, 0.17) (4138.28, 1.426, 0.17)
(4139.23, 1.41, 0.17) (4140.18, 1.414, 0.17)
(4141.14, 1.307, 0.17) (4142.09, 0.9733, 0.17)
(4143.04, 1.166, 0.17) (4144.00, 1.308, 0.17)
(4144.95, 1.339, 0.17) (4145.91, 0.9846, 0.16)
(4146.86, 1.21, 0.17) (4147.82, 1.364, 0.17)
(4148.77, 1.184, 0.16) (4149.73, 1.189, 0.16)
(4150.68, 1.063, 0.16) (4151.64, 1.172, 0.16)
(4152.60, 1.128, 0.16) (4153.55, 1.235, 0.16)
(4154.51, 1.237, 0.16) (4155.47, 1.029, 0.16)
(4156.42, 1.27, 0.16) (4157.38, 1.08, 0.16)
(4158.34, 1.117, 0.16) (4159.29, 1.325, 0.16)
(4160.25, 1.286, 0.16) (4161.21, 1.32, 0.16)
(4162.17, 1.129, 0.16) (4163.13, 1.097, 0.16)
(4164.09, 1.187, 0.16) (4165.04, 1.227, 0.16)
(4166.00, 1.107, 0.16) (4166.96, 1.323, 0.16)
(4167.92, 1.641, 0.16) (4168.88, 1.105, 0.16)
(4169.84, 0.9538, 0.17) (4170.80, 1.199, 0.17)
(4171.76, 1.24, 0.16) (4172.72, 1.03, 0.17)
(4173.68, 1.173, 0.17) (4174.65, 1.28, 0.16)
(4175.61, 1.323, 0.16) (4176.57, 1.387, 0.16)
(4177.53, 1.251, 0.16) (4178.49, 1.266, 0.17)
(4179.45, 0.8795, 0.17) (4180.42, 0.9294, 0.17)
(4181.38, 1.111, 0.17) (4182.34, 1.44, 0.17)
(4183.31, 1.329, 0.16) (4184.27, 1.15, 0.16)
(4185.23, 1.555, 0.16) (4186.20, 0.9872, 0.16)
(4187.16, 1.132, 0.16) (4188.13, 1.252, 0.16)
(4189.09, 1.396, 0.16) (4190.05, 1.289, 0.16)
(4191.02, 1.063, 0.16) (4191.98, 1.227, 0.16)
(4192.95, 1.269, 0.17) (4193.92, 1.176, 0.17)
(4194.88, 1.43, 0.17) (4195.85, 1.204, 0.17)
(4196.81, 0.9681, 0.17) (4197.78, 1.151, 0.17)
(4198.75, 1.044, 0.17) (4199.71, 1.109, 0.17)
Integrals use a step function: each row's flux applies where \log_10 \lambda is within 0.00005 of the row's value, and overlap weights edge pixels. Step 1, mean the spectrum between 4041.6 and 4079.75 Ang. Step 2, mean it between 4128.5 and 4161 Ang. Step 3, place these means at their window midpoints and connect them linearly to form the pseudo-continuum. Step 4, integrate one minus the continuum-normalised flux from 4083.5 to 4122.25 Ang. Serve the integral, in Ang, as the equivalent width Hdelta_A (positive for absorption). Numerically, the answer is 7.1 Ang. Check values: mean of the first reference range 1.28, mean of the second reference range 1.23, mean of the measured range 1.03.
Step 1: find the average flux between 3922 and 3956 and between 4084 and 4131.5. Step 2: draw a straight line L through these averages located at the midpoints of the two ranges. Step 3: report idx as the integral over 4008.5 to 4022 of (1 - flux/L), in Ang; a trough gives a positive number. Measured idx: -1.5 Ang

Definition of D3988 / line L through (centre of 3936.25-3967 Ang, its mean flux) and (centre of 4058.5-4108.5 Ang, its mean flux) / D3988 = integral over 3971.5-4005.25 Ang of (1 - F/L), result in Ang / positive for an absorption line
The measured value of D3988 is 1.6 Ang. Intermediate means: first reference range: 1.12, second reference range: 1.18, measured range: 1.08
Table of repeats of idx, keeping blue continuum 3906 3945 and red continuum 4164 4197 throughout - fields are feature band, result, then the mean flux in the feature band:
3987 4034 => -4.1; 1.2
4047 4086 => -4.7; 1.28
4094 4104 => 1.9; 0.936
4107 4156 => 1.1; 1.16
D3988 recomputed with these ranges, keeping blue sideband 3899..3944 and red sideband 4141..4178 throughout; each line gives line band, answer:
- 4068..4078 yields -1.8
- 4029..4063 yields -4.1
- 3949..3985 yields 0.8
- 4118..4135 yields 0.3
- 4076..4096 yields -1.0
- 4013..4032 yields -1.6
